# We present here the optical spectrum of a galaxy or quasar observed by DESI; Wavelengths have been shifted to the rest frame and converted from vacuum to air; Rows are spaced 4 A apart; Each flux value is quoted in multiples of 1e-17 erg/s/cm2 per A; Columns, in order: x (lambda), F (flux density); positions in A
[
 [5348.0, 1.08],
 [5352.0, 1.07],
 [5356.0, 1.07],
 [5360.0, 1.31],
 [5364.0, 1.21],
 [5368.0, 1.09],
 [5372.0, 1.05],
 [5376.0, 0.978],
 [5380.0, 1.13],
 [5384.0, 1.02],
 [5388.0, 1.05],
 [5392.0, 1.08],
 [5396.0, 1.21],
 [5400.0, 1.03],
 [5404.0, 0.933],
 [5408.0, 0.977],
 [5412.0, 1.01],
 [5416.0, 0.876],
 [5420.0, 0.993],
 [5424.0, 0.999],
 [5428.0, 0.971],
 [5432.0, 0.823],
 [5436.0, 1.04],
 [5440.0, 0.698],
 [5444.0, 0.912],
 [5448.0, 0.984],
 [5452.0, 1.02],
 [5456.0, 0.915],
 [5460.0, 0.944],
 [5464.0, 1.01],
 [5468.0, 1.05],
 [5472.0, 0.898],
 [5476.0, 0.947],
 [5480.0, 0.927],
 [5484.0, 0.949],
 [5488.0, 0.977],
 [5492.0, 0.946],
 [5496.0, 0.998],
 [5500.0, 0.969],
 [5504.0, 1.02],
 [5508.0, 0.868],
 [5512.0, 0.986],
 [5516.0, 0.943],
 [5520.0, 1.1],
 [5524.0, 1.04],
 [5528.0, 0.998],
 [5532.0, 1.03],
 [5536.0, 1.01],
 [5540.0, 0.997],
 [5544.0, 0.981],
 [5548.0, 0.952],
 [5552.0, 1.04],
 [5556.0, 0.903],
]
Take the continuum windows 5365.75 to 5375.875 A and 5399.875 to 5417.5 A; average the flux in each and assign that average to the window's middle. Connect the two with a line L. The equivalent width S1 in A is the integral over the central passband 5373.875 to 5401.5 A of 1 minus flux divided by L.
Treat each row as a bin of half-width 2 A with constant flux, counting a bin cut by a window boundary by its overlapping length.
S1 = -1.6 A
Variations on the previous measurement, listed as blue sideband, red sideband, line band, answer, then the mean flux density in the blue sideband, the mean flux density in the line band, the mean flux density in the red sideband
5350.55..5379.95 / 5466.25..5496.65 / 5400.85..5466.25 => 4.87 A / 1.11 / 0.946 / 0.959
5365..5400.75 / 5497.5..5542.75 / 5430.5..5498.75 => 5.55 A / 1.08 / 0.945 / 0.996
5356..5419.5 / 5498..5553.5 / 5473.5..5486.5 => 0.98 A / 1.06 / 0.941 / 0.995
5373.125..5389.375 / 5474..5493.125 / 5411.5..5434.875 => 1.42 A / 1.04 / 0.945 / 0.949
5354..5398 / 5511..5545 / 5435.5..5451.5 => 2.38 A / 1.11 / 0.907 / 1.01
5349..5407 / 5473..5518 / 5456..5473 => 0.30 A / 1.09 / 0.973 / 0.956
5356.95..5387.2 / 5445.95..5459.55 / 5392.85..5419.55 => 1.07 A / 1.11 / 1.01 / 0.969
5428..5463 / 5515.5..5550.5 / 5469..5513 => 0.58 A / 0.923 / 0.955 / 1.01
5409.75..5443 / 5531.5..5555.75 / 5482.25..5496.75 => -0.05 A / 0.926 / 0.965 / 0.993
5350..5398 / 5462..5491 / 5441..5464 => 1.12 A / 1.11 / 0.949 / 0.965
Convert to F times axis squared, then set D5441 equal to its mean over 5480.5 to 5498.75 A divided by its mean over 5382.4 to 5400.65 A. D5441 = 0.92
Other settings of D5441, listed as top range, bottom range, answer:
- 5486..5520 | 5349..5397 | 0.92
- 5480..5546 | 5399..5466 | 1.07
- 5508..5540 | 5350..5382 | 0.96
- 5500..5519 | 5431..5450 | 1.10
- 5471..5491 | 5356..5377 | 0.87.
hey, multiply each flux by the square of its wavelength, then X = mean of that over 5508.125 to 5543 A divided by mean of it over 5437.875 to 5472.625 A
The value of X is 1.10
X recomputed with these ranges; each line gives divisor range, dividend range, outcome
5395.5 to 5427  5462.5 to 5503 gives 1.00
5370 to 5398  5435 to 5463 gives 0.89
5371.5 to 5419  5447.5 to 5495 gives 0.97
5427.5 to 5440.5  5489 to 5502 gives 1.11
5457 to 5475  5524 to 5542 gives 1.07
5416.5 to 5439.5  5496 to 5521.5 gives 1.07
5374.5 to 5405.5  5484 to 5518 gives 0.95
